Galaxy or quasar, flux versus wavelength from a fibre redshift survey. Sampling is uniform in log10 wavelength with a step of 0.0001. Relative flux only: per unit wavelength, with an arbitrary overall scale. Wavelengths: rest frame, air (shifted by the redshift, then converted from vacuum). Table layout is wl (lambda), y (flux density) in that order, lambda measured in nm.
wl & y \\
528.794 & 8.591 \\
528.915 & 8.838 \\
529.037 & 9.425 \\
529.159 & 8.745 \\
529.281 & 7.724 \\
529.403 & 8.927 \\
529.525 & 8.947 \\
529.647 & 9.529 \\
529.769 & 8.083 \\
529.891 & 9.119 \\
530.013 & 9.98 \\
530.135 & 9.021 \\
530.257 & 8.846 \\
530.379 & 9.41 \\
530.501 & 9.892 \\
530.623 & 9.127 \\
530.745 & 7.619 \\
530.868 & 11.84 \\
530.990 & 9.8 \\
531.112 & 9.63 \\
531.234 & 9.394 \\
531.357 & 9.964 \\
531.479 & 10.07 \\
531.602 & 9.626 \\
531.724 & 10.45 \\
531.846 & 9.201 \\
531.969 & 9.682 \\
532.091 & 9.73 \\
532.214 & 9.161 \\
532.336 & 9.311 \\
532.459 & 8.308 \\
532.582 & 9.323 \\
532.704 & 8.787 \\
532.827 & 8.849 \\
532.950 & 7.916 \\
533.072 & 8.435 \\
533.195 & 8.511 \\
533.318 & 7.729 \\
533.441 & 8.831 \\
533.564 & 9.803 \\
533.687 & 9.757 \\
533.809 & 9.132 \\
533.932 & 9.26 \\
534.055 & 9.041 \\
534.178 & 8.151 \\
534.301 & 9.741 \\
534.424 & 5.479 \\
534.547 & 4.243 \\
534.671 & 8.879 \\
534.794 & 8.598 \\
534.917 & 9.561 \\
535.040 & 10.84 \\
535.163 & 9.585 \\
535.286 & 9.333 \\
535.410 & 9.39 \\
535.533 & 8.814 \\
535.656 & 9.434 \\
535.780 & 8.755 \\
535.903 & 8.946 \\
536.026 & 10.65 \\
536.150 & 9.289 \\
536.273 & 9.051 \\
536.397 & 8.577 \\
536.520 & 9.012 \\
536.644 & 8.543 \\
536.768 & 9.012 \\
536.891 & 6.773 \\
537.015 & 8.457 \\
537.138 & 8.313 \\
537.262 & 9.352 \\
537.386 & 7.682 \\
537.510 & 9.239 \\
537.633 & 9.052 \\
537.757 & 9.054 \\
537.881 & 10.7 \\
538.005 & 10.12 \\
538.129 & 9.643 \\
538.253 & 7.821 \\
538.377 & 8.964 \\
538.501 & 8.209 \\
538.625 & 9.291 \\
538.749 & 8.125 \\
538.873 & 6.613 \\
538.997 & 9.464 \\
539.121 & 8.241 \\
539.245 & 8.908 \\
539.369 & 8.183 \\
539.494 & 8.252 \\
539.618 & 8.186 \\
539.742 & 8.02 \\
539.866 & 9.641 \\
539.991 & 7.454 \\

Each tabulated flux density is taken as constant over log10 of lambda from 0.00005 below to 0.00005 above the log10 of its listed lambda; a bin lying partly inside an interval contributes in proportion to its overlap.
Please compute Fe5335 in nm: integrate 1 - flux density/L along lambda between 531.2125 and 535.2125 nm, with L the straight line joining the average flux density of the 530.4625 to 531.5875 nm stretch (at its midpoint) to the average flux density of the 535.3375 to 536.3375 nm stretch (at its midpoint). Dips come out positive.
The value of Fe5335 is 0.24 nm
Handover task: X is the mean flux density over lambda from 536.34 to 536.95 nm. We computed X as 8.39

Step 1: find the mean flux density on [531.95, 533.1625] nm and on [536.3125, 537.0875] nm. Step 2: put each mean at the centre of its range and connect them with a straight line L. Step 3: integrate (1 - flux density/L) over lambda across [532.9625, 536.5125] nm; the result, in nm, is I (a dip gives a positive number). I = -0.08 nm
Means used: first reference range 8.92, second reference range 8.41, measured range 8.84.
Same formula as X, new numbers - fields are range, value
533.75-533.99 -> 9.19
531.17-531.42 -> 9.68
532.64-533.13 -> 8.52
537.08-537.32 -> 8.82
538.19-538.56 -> 8.33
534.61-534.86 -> 8.76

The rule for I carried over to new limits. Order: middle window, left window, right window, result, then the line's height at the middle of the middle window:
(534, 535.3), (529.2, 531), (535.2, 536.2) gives 0.117 nm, 9.3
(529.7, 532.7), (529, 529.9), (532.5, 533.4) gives -0.274 nm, 8.64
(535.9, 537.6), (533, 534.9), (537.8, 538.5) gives 0.044 nm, 9.01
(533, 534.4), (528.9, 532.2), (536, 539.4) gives 0.040 nm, 9.11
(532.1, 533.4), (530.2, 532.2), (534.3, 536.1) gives 0.088 nm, 9.31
